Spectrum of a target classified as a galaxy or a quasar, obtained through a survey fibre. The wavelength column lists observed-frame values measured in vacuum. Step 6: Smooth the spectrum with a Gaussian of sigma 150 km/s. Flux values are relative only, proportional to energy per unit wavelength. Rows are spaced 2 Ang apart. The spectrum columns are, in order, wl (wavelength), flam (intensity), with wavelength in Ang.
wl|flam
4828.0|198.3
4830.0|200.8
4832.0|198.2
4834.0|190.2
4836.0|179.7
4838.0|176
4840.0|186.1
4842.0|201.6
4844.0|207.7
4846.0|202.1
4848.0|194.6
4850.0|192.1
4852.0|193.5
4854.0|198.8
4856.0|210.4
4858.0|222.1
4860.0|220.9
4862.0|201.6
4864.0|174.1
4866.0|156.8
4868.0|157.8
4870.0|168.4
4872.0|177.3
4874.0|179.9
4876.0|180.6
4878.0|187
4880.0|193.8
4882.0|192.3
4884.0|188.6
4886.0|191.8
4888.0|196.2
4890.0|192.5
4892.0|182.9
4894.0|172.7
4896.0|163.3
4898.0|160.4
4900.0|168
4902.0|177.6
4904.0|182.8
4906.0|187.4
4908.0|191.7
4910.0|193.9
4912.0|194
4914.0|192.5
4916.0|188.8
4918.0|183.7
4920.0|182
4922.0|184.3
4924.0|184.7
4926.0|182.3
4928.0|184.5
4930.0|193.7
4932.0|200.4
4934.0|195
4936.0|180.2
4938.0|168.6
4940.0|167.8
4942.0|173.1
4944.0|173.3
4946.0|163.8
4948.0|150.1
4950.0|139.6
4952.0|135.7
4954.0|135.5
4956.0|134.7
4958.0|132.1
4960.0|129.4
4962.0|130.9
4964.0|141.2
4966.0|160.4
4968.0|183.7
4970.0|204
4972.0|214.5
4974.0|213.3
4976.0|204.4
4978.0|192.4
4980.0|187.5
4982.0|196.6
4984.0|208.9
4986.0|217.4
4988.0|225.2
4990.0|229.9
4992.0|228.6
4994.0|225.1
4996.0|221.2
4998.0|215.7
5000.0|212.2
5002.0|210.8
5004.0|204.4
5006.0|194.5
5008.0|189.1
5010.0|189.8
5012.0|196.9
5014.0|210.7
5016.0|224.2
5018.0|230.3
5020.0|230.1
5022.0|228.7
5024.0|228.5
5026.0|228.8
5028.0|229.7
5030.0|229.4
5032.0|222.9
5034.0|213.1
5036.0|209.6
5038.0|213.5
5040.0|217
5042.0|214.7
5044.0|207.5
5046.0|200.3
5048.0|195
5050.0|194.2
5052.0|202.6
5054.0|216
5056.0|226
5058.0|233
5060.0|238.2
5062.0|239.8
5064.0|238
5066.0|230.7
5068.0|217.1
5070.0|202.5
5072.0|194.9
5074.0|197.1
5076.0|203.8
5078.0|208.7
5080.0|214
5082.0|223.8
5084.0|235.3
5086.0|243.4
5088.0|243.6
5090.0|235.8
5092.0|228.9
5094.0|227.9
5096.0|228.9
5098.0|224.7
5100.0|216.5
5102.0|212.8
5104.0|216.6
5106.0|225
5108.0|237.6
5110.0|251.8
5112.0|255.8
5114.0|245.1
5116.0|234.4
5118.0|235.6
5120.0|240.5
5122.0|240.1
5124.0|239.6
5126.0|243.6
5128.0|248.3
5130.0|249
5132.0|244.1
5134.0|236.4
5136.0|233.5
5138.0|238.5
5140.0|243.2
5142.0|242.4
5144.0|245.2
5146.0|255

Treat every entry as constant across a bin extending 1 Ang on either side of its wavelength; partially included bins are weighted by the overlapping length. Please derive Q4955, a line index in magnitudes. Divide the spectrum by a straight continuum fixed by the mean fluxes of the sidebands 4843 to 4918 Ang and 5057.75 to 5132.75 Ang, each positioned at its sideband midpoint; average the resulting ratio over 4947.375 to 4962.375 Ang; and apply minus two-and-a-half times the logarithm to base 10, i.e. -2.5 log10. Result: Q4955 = 0.432 mag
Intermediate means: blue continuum 187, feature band 136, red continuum 230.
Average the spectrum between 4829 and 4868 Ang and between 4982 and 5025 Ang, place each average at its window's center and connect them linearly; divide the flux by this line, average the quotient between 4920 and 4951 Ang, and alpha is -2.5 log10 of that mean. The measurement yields 0.168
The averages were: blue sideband 194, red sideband 215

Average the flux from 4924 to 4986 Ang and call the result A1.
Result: 174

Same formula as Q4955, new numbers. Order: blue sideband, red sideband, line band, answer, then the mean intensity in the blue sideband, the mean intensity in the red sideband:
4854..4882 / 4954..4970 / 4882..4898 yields -0.03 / 188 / 148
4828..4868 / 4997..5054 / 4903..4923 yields 0.07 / 194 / 212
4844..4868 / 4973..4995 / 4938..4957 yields 0.33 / 196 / 212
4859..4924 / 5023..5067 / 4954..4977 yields 0.20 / 183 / 219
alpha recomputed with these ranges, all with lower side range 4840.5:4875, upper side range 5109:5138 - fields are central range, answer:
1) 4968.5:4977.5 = 0.04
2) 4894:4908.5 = 0.14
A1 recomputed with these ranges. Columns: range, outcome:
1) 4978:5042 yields 215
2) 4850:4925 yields 186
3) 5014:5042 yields 223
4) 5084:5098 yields 234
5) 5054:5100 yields 224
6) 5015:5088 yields 219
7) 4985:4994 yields 225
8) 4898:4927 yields 184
